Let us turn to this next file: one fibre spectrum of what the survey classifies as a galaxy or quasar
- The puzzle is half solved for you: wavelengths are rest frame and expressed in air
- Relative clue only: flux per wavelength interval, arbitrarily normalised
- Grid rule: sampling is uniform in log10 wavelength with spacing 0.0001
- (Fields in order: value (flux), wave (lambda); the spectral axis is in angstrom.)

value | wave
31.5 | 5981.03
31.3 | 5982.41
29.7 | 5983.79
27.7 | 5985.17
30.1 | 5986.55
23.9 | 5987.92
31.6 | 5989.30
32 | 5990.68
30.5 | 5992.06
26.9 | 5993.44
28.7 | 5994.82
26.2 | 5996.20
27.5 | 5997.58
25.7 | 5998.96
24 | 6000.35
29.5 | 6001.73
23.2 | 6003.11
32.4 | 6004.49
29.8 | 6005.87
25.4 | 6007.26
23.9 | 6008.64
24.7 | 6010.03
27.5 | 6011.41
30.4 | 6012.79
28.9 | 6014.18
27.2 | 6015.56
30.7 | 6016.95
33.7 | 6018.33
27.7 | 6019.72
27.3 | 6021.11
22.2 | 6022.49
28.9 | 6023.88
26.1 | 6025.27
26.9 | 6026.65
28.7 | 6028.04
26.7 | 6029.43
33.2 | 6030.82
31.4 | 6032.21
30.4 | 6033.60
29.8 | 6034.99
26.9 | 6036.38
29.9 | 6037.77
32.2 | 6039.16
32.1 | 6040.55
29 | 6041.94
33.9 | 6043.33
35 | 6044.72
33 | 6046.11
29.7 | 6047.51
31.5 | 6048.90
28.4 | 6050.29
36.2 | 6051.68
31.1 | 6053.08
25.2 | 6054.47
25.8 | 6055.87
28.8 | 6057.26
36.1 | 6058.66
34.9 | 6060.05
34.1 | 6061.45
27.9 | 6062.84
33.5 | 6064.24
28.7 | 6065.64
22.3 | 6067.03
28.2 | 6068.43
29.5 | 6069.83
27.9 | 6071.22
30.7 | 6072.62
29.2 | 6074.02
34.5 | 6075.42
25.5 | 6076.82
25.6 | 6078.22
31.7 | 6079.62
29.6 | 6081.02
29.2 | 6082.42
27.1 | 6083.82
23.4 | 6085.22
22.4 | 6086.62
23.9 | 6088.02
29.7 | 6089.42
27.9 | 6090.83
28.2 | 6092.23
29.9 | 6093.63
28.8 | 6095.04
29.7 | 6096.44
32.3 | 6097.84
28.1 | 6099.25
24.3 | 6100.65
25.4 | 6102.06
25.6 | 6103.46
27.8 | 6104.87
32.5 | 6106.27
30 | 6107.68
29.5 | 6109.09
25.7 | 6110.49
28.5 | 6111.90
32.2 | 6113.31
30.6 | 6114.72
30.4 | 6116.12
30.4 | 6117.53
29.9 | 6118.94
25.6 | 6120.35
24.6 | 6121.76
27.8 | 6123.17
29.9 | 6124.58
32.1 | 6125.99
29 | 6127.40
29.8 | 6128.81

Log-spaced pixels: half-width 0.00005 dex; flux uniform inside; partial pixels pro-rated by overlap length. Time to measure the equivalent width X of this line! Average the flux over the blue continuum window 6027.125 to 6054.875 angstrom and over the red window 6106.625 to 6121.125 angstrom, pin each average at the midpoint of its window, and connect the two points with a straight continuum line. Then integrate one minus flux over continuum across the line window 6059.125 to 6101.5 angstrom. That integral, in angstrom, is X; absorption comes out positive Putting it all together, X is 1.88 angstrom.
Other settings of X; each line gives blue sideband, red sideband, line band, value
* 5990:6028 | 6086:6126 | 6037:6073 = -3.3 angstrom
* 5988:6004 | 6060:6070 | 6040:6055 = -1.2 angstrom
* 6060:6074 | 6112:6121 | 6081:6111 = 1.9 angstrom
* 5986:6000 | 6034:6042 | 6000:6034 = 1.3 angstrom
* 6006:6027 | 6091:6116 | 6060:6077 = -0.9 angstrom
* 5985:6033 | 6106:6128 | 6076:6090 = 1.0 angstrom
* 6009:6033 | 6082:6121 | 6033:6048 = -1.5 angstrom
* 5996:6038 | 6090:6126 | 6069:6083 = -0.4 angstrom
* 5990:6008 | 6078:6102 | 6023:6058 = -2.8 angstrom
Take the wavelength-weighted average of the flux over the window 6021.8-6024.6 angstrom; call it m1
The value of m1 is 25.5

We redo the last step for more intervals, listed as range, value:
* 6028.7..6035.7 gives 30.3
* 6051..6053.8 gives 33.5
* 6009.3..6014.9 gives 27.9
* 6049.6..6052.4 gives 32.3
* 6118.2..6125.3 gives 27.6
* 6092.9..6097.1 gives 29.5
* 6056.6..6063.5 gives 32.4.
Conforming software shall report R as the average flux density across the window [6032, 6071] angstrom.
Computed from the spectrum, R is 30.5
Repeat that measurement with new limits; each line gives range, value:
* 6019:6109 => 29.1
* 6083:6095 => 26.7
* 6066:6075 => 28.2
